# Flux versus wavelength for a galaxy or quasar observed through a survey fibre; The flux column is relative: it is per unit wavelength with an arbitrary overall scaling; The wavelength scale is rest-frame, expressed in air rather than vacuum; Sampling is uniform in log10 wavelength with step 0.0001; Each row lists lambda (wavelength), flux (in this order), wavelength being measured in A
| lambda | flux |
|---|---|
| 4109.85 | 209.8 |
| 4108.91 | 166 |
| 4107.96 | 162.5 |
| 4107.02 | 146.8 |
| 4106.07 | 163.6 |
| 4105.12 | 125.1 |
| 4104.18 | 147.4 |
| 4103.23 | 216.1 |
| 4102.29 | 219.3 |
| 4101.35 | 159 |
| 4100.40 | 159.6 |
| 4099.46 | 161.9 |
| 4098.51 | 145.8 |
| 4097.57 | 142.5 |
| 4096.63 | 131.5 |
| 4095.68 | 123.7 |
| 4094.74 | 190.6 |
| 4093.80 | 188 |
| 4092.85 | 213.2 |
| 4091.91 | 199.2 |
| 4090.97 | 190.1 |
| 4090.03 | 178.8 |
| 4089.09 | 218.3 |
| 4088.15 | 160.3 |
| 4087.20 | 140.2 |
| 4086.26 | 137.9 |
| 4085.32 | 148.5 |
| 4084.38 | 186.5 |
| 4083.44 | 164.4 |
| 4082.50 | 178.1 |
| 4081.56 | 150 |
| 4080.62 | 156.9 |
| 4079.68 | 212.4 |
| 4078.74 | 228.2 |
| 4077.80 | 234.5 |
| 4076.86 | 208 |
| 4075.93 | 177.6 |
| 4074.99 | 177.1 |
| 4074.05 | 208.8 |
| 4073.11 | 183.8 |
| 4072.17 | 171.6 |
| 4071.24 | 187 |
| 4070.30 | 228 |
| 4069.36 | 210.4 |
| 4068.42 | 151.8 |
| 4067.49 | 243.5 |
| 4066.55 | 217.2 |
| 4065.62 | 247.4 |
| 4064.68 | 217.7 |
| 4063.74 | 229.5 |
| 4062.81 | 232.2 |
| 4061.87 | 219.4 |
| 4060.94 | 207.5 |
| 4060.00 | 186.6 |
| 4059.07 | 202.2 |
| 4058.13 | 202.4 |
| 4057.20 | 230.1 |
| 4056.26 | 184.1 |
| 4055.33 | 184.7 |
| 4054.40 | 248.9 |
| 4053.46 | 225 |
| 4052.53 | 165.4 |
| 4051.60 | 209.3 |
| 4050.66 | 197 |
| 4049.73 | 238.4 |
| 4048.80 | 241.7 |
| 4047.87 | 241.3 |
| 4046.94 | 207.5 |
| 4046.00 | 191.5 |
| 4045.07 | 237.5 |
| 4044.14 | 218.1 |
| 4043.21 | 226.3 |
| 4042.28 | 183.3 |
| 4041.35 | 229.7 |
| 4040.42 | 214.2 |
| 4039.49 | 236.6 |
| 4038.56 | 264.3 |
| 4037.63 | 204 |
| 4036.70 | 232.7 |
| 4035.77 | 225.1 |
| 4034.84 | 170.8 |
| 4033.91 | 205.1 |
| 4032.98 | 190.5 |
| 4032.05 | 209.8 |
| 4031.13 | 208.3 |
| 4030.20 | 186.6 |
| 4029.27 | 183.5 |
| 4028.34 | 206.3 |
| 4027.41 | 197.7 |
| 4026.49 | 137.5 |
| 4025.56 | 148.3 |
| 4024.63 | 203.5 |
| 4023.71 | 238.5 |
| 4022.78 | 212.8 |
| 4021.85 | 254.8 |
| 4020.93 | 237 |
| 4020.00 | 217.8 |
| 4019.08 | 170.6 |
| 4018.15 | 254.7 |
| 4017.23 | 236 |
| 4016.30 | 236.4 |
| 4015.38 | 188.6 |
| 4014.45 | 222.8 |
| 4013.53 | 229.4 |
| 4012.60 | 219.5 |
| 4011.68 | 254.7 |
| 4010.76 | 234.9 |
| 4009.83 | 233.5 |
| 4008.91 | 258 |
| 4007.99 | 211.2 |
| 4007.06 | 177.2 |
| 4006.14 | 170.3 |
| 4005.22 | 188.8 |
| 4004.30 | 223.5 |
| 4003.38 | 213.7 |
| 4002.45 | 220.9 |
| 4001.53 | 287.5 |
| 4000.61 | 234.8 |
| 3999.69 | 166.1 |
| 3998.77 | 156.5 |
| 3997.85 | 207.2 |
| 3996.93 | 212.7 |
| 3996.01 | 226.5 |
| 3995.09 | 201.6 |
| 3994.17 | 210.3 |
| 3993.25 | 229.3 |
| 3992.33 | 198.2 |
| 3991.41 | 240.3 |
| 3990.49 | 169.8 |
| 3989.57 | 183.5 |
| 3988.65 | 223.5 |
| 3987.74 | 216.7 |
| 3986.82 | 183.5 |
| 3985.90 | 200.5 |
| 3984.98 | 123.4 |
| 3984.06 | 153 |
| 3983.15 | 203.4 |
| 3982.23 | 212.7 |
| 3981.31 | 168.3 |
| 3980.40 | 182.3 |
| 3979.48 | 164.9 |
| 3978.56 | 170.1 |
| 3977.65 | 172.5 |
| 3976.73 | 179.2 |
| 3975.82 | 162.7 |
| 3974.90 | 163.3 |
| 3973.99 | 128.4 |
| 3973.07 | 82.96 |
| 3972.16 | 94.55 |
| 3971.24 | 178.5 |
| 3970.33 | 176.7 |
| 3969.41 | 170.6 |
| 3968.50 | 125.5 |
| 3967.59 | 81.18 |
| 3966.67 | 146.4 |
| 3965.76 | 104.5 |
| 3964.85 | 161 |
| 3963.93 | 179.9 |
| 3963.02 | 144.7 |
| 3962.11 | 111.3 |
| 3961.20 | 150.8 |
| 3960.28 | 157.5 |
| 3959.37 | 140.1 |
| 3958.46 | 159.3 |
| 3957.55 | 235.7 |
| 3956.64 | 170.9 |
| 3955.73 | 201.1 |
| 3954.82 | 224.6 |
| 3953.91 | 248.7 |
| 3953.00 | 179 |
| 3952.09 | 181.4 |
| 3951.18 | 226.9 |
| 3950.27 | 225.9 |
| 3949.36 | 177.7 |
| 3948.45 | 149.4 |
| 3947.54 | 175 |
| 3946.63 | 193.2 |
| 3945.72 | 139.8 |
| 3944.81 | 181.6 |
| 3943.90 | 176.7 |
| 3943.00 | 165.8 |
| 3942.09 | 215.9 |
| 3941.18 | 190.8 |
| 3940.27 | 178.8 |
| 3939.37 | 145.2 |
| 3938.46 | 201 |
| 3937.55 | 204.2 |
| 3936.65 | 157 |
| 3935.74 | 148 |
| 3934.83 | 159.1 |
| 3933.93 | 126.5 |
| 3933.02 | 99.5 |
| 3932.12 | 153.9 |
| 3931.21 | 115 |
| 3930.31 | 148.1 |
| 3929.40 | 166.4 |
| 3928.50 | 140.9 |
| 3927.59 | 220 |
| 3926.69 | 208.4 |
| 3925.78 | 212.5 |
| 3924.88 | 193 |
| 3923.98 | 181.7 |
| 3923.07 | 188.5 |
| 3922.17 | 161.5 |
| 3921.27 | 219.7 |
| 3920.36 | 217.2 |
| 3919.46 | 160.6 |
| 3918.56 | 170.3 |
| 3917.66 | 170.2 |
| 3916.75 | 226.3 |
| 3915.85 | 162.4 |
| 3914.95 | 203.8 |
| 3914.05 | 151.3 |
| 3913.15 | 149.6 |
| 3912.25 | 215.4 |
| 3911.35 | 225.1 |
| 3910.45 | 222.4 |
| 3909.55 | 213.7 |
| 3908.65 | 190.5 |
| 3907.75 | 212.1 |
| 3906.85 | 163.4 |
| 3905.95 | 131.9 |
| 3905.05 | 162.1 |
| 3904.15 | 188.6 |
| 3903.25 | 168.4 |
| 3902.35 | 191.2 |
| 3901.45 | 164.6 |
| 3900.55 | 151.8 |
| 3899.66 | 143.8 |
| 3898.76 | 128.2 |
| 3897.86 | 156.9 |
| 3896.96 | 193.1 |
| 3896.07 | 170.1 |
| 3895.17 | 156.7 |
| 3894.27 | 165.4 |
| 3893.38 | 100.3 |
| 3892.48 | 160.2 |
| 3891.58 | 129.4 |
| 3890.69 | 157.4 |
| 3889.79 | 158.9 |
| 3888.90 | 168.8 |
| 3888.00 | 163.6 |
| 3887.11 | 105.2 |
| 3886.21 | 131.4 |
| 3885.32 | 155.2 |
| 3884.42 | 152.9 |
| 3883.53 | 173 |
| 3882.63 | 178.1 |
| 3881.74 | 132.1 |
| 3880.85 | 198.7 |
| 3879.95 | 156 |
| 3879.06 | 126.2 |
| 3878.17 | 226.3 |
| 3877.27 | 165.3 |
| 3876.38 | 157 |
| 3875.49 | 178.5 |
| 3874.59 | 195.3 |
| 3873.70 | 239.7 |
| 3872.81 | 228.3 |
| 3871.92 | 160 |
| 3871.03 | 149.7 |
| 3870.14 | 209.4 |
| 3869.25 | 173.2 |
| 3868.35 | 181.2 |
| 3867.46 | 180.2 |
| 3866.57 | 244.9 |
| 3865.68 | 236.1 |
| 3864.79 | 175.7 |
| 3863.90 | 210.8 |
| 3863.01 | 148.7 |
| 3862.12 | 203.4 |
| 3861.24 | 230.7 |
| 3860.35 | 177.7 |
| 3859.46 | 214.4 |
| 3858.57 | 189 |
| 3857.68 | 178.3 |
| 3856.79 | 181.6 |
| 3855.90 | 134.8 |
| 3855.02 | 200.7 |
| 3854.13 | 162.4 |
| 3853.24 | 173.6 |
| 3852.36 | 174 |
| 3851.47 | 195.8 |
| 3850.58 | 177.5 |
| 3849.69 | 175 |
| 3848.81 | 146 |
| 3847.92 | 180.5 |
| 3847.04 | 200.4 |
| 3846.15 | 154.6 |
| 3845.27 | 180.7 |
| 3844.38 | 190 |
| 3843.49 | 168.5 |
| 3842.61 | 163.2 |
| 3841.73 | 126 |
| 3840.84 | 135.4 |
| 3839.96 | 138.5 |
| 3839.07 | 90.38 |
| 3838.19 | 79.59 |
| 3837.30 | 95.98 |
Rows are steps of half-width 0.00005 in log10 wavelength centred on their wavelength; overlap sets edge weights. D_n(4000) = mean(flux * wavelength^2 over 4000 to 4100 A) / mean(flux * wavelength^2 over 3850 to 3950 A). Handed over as 1.25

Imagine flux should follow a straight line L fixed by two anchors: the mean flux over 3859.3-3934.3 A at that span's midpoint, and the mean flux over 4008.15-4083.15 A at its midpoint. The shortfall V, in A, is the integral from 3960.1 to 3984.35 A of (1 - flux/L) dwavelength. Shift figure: 5.1 A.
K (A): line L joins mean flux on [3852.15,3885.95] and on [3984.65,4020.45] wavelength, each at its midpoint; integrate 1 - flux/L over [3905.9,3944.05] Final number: 3.1 A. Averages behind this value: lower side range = 183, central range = 179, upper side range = 211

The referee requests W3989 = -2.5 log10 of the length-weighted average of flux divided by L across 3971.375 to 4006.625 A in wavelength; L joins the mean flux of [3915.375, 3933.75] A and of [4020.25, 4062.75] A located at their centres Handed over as 0.04 mag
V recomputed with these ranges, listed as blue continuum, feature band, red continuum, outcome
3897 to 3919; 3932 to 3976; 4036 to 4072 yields 5.82 A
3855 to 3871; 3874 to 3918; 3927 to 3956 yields 3.82 A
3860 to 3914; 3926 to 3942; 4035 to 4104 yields 1.43 A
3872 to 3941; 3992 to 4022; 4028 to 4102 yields -4.73 A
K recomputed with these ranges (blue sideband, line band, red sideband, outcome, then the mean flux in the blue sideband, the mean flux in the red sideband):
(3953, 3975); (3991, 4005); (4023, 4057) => -2.8 A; 156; 208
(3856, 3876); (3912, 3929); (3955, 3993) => -0.7 A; 194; 166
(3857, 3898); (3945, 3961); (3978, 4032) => 0.5 A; 175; 205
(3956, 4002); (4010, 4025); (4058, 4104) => -3.9 A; 174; 188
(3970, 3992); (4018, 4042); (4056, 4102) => -3.7 A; 172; 188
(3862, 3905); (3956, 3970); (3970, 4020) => 2.9 A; 170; 197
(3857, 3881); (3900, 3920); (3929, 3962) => -0.1 A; 190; 174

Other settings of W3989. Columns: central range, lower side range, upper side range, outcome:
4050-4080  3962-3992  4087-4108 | -0.23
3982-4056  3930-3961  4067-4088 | -0.16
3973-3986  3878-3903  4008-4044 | 0.17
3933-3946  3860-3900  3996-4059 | 0.12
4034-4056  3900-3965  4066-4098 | -0.19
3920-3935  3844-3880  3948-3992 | 0.03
